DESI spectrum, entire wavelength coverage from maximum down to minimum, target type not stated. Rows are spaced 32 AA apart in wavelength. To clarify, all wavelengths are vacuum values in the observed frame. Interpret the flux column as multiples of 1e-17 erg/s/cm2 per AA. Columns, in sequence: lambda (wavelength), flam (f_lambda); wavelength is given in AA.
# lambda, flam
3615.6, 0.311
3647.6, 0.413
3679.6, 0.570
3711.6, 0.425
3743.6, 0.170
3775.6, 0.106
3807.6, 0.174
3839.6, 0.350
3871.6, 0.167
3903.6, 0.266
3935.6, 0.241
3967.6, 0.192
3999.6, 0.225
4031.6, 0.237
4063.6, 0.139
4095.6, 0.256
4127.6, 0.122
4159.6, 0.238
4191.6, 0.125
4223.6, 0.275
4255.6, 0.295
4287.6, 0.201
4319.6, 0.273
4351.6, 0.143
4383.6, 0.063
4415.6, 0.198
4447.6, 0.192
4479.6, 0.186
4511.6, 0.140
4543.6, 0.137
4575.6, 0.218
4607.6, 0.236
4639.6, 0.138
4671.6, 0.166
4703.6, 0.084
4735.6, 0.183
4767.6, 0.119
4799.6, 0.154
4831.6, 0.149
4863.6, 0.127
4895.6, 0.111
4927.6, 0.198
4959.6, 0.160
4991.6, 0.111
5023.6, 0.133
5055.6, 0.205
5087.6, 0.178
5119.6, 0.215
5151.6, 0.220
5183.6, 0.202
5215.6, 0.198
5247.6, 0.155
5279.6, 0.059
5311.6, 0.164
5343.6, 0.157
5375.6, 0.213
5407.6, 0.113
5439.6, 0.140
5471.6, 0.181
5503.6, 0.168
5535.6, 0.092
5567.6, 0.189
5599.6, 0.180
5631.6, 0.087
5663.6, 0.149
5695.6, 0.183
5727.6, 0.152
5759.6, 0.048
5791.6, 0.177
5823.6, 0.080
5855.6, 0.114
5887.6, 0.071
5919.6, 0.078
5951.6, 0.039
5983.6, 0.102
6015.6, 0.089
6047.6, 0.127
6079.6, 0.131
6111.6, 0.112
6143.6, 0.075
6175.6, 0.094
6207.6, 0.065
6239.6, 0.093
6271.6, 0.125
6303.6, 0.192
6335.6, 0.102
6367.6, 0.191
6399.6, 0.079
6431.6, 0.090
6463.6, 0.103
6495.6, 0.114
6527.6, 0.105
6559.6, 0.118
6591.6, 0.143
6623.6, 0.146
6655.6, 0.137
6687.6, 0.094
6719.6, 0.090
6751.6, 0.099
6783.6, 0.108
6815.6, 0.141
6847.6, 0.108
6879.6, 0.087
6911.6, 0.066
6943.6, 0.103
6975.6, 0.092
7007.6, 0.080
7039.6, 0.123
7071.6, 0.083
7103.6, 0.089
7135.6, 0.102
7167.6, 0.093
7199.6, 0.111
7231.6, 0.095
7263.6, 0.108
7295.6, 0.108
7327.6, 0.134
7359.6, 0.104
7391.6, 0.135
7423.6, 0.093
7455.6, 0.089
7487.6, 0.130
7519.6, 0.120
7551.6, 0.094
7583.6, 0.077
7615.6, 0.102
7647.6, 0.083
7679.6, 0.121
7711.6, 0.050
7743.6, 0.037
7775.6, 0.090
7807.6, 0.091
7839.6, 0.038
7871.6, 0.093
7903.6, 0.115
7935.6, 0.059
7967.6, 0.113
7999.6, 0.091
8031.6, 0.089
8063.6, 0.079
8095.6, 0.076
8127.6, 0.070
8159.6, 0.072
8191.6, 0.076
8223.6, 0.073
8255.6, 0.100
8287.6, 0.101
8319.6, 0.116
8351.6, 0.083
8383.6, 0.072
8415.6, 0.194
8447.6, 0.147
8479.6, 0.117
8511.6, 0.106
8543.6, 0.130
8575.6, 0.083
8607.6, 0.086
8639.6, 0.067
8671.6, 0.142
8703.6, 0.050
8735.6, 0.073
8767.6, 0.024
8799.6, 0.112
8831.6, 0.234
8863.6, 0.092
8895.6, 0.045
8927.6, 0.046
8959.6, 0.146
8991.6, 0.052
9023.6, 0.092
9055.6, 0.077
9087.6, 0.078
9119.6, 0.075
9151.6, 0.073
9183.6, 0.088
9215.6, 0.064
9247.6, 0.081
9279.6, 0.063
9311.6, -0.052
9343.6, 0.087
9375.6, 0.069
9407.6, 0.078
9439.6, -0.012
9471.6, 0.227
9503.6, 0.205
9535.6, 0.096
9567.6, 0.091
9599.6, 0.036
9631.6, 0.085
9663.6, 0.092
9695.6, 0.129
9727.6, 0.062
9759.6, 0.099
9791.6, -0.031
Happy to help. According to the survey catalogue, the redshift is 0.70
